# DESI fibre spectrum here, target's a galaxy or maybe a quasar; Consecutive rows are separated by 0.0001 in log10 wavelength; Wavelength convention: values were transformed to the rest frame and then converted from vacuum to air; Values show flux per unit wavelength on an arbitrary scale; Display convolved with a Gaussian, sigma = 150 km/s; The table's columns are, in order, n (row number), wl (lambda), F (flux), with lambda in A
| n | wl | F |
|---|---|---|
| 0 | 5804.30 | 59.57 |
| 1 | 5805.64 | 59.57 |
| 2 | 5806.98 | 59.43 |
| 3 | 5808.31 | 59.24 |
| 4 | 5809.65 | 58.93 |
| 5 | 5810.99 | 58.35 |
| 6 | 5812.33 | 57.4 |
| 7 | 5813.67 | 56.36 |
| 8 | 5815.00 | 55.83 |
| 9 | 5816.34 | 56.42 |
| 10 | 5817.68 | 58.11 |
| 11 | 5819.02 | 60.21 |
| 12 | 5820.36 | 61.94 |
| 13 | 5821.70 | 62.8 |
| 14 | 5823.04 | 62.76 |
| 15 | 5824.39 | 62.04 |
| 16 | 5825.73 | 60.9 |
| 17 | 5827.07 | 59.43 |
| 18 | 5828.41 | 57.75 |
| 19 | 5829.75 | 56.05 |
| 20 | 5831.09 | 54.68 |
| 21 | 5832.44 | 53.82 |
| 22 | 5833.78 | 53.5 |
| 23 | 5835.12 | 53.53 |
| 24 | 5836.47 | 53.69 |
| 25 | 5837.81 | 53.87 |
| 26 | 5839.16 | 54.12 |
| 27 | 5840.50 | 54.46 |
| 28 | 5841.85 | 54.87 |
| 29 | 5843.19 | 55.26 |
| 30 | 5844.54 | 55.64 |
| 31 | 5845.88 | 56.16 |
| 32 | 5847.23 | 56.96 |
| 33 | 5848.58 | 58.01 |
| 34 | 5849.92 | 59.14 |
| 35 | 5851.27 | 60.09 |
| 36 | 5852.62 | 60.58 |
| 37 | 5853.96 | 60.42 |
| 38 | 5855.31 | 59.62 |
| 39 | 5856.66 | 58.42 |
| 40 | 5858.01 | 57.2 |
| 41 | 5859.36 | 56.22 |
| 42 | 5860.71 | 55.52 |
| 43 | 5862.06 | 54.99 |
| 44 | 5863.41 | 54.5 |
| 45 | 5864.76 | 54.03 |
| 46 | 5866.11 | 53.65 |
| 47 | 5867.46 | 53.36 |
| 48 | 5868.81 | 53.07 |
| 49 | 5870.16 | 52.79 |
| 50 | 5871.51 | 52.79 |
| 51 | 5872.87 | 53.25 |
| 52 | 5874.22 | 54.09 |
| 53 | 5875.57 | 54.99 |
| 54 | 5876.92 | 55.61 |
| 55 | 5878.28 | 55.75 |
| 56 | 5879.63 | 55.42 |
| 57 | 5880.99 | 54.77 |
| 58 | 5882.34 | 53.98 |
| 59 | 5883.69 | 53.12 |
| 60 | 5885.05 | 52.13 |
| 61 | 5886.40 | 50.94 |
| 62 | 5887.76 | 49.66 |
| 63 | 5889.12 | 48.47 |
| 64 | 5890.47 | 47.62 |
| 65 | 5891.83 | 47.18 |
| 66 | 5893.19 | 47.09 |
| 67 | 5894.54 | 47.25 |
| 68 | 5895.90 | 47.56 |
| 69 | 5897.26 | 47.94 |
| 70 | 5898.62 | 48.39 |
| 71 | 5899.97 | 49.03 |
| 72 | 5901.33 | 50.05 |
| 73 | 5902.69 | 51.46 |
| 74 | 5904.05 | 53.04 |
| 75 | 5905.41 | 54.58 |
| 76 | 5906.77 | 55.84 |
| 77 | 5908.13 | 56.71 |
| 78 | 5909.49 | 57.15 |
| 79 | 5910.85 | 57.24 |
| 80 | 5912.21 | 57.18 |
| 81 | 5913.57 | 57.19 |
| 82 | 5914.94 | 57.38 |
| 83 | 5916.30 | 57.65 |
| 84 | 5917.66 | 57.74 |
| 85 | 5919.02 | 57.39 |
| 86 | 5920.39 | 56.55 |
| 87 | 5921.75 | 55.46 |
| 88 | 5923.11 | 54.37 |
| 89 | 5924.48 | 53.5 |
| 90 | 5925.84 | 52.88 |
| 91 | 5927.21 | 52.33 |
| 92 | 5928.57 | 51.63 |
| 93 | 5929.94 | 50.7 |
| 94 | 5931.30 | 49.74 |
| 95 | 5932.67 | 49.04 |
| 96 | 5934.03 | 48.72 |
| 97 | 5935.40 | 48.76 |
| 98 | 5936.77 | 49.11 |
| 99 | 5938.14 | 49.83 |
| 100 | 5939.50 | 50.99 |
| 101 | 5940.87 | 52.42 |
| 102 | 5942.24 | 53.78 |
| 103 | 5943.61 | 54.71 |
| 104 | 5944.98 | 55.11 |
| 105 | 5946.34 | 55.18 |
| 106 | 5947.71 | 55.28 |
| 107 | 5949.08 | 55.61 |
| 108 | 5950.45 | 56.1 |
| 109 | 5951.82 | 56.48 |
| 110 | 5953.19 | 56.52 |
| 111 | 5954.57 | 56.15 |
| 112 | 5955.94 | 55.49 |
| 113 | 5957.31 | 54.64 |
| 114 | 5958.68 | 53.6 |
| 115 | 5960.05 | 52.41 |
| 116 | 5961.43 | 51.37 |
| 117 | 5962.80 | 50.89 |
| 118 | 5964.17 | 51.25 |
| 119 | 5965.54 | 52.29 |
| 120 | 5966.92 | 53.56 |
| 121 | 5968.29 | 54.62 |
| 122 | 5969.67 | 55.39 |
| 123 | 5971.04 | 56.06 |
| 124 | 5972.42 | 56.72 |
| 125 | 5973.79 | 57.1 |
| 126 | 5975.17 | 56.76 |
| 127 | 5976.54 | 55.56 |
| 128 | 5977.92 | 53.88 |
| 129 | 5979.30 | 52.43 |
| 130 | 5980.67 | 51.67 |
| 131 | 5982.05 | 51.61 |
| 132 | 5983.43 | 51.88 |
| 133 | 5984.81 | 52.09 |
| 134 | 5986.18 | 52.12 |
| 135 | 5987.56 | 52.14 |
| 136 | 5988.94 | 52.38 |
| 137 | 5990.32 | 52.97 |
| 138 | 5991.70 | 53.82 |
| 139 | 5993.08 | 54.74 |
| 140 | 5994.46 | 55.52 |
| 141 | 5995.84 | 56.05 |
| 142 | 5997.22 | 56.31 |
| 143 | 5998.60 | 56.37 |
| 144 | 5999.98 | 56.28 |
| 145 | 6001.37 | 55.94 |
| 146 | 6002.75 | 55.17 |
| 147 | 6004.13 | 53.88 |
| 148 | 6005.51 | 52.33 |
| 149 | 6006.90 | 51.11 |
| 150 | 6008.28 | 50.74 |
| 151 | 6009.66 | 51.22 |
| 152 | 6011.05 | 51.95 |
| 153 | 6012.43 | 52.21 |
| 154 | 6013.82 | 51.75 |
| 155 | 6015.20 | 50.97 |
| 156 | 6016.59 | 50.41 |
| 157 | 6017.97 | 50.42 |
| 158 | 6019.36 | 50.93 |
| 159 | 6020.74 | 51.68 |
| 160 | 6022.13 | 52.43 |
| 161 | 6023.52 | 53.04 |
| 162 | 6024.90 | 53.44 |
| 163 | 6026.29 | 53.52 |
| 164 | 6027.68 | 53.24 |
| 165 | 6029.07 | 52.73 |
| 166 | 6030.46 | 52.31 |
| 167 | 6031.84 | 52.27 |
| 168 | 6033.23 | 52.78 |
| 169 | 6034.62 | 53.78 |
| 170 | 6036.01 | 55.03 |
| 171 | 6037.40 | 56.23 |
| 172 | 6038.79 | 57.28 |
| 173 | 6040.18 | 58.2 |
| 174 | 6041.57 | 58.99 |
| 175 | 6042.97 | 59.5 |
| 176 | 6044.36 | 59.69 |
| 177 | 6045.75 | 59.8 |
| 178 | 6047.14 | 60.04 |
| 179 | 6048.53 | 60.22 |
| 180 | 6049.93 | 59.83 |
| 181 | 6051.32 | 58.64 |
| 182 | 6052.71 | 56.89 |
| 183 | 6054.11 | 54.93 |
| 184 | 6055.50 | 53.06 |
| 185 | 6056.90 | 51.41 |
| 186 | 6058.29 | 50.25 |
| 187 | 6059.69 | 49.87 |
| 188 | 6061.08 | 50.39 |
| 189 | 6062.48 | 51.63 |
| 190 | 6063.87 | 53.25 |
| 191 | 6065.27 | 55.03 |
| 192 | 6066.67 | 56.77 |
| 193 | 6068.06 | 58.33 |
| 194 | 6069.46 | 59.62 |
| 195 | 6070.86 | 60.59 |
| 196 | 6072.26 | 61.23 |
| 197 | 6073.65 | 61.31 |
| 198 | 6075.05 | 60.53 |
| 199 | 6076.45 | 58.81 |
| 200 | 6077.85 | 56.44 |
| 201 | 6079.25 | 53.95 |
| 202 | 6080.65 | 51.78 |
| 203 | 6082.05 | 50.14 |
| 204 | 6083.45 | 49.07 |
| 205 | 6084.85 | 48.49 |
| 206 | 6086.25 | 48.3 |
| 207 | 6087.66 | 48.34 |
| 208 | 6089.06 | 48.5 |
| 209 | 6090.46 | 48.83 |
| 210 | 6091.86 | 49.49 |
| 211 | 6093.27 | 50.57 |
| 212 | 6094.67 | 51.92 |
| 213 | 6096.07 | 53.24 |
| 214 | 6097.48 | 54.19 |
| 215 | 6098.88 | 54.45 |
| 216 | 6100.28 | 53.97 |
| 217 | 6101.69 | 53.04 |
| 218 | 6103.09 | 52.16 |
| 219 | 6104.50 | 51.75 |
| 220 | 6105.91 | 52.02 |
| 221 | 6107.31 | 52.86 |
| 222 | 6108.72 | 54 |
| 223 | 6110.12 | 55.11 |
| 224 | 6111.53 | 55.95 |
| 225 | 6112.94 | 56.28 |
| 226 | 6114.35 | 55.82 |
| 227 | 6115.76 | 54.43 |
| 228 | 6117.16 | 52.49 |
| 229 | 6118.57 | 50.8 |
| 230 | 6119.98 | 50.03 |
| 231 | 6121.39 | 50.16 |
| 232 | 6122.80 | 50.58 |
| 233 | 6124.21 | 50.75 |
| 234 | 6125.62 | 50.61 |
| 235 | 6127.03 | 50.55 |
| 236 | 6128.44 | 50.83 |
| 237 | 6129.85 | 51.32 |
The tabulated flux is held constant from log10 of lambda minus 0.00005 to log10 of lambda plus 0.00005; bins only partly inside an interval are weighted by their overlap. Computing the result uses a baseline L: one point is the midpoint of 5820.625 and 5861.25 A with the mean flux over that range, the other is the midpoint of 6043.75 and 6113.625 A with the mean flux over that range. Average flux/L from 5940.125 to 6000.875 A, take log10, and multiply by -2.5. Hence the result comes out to 0.03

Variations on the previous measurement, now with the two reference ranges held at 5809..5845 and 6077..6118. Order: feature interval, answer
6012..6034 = 0.031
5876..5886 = 0.036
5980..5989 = 0.049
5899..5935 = 0.032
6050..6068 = -0.018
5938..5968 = 0.020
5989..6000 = -0.017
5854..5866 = 0.003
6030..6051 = -0.075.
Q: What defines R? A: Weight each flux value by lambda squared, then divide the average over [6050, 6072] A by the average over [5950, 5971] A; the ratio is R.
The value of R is 1.1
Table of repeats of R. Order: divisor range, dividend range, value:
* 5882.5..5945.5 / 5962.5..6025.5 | 1.05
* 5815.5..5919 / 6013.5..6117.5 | 1.05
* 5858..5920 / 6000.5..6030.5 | 1.02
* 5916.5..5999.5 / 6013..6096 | 1.04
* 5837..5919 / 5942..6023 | 1.03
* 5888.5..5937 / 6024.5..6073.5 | 1.12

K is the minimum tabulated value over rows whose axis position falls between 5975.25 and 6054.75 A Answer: 50.41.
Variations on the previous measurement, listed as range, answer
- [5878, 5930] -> 47.09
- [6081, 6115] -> 48.3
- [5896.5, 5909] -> 47.94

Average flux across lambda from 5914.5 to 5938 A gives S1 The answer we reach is 53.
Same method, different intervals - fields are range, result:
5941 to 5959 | 55.2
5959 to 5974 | 53.7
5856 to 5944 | 53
